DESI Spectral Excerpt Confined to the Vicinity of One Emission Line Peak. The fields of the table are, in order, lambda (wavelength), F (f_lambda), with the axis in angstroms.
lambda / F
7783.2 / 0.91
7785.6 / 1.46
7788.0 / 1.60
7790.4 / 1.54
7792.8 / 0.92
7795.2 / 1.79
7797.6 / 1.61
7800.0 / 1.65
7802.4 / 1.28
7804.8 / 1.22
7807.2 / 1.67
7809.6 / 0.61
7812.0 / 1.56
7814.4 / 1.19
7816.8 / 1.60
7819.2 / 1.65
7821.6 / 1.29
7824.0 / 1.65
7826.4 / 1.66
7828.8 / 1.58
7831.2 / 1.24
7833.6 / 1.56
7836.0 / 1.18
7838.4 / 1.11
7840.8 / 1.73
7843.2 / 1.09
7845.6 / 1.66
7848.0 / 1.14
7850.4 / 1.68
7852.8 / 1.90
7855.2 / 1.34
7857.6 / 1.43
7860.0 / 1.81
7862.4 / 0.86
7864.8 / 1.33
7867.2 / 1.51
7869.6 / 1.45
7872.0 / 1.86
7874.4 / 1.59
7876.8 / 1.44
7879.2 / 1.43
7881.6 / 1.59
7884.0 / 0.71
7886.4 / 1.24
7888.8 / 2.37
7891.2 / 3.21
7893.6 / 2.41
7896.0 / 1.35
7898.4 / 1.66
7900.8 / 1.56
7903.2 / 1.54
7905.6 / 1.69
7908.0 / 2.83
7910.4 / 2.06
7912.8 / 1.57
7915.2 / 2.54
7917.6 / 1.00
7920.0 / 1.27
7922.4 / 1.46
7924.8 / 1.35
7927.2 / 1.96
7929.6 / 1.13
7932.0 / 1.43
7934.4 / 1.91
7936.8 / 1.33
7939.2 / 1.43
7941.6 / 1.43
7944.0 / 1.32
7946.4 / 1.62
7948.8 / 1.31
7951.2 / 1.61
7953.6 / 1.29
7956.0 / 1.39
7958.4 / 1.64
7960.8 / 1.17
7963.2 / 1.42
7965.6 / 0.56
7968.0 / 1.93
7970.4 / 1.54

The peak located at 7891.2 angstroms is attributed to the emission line [S II] 6716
